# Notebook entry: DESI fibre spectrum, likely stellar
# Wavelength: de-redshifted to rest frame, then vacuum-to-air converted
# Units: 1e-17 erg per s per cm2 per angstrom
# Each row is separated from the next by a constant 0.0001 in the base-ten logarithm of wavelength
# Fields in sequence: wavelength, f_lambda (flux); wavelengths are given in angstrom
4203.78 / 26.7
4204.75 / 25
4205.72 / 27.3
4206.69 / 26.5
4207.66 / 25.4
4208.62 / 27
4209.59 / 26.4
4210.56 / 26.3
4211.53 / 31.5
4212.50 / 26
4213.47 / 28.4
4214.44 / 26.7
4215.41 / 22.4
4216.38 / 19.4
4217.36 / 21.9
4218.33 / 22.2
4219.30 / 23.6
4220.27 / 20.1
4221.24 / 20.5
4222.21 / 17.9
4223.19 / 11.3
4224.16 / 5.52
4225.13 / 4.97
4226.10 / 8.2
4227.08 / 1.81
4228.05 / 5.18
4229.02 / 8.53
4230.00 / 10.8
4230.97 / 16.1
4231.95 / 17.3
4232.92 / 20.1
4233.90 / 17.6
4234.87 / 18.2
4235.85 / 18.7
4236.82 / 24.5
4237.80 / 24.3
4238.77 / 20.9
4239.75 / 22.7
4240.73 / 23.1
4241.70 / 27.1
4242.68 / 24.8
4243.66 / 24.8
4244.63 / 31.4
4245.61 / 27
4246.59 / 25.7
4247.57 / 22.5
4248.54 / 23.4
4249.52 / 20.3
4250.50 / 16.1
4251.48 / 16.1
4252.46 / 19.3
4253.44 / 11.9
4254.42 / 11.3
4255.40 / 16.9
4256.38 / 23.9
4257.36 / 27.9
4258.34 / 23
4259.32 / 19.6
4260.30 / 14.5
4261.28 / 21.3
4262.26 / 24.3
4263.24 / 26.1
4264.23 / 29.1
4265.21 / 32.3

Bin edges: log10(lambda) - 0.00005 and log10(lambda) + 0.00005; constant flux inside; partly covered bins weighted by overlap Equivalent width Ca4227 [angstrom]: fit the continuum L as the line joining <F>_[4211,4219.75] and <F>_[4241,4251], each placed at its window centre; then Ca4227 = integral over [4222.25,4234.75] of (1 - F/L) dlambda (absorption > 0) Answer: 6.8 angstrom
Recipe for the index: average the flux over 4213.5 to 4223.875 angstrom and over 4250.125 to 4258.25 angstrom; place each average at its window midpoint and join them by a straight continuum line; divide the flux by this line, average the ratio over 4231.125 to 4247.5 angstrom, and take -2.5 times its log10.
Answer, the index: -0.19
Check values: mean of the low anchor 20.6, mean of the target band 22.9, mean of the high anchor 18.2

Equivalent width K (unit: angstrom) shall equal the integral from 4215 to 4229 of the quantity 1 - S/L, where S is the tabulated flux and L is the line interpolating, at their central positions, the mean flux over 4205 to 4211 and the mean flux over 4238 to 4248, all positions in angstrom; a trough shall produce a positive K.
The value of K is 6.2 angstrom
